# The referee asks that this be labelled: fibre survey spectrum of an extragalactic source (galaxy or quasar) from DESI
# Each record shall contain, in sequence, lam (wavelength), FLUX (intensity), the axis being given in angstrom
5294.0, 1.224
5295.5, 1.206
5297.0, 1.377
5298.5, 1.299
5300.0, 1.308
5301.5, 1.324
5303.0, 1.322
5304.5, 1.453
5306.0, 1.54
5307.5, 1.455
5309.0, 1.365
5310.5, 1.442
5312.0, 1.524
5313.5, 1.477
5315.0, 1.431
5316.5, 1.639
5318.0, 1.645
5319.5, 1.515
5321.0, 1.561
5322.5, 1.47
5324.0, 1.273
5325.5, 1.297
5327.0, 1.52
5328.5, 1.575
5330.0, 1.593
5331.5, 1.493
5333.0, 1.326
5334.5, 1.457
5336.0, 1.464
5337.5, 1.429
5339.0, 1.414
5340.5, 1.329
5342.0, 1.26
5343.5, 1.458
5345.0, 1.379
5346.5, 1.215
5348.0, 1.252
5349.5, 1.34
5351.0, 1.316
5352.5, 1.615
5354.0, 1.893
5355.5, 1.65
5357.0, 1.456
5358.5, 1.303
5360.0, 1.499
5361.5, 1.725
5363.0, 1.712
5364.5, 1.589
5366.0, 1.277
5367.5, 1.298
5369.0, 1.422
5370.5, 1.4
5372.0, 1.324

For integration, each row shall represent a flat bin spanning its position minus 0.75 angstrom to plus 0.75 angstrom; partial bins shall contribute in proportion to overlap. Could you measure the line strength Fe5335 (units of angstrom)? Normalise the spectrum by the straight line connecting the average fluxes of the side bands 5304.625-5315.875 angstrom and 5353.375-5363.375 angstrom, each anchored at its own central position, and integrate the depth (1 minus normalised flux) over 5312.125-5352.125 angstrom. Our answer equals 2.4 angstrom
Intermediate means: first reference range 1.46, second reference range 1.6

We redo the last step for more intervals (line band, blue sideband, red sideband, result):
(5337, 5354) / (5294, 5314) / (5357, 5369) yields 0.77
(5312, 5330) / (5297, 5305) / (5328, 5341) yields -1.14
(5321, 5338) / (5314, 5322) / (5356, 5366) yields 1.06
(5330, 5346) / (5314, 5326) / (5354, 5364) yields 1.27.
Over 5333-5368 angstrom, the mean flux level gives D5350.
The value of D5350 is 1.45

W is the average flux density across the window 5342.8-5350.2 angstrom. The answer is 1.33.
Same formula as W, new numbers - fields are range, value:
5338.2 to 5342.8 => 1.34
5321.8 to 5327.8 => 1.39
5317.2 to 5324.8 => 1.49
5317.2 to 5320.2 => 1.58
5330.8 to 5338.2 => 1.43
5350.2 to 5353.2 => 1.46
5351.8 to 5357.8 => 1.65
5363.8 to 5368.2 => 1.39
